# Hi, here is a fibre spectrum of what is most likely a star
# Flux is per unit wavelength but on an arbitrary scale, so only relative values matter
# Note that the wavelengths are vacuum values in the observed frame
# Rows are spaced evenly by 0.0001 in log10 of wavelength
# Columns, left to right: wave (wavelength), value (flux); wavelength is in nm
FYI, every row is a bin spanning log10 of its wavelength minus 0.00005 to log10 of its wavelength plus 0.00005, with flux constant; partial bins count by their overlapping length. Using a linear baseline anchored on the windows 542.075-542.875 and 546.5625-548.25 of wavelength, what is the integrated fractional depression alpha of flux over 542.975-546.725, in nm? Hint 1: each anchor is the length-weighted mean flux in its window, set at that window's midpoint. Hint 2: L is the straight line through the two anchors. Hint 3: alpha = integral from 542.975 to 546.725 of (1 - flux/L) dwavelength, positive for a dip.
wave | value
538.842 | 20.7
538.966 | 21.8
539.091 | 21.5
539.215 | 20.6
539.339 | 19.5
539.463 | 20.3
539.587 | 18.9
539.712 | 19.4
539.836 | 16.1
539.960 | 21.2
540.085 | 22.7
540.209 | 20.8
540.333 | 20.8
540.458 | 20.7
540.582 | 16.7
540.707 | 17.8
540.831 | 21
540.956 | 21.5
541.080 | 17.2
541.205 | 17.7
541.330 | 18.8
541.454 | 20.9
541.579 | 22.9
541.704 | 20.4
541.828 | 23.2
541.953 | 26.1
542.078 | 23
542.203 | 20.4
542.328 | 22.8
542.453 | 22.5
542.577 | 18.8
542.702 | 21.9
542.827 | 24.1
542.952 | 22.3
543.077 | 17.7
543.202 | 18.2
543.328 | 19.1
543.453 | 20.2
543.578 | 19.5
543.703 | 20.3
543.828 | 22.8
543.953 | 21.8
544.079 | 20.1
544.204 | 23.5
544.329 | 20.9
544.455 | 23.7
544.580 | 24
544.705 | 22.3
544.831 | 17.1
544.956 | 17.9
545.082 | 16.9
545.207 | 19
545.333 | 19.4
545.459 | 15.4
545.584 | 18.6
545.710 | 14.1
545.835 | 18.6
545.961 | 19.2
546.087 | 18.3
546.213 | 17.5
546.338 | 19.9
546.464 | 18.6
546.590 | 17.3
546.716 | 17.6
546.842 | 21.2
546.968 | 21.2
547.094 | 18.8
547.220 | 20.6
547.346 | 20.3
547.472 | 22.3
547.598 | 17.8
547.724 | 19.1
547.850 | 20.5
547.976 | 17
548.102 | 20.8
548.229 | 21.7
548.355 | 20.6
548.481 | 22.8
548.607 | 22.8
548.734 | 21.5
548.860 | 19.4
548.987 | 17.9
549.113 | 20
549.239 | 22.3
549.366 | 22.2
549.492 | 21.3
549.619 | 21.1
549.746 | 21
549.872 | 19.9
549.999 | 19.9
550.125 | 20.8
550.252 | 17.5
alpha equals 0.26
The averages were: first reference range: 21.8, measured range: 19.4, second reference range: 19.7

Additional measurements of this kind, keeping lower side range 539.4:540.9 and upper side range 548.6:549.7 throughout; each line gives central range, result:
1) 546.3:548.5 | 0.08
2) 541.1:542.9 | -0.15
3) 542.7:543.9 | -0.03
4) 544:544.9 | -0.06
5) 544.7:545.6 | 0.10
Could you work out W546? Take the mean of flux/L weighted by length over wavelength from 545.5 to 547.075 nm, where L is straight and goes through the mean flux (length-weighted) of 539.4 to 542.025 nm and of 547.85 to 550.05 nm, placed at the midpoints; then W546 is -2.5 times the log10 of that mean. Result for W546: 0.12 mag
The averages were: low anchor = 20.3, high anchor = 20.7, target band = 18.5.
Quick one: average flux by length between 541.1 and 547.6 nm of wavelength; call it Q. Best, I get 20.1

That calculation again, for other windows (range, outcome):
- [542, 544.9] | 21.2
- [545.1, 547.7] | 18.8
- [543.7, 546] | 19.8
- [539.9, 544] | 20.8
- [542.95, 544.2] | 20.2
